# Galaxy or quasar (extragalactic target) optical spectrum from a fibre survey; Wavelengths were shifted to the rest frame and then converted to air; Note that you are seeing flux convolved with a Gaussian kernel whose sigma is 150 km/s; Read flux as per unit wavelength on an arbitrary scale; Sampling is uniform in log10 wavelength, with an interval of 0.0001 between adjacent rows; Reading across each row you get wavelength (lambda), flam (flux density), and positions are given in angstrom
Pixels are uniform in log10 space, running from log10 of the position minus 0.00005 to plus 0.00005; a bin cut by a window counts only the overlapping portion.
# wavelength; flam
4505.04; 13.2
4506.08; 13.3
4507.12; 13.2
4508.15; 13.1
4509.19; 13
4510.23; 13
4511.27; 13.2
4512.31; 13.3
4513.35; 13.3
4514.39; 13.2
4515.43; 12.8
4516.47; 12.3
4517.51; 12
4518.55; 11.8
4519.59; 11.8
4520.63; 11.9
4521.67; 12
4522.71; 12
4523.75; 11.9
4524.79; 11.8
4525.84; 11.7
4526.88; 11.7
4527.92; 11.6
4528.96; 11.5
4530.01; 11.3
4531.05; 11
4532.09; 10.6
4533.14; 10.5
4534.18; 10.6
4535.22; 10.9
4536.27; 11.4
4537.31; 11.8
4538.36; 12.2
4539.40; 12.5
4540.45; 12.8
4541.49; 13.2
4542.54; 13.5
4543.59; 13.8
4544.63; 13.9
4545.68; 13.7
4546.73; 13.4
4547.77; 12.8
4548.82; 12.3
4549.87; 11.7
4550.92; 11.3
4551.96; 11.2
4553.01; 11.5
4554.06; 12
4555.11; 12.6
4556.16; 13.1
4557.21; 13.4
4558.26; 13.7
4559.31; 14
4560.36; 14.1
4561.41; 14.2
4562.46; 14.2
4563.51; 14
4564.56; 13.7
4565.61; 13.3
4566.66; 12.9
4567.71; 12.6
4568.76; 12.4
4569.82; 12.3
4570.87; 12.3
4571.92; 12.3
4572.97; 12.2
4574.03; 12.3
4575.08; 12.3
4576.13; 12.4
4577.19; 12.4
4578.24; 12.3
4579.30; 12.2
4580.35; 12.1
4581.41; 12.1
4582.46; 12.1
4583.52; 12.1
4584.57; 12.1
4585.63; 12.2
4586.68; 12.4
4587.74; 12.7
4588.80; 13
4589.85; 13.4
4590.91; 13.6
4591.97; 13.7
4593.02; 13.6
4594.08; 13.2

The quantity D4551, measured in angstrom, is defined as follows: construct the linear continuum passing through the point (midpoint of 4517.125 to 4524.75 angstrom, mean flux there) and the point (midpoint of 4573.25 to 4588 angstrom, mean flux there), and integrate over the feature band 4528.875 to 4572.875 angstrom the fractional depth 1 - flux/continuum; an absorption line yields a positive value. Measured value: -1.7 angstrom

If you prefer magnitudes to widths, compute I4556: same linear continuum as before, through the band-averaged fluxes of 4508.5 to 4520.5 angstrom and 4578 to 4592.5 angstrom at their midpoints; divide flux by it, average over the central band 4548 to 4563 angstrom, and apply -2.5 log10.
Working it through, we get -0.02 mag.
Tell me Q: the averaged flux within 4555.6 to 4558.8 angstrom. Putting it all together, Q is 13.4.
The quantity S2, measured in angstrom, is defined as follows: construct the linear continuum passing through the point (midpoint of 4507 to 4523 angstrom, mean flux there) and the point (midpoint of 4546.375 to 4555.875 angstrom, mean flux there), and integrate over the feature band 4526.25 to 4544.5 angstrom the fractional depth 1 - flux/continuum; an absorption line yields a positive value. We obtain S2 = 0.7 angstrom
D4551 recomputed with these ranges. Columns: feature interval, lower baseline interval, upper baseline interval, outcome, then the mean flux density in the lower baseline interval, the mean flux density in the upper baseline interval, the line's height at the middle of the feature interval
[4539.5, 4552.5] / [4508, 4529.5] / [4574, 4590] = -0.5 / 12.3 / 12.4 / 12.3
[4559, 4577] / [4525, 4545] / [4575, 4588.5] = -1.3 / 11.9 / 12.3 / 12.2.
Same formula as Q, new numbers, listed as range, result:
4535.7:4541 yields 12.1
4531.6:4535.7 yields 10.7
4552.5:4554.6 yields 11.7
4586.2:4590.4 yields 12.9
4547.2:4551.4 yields 12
